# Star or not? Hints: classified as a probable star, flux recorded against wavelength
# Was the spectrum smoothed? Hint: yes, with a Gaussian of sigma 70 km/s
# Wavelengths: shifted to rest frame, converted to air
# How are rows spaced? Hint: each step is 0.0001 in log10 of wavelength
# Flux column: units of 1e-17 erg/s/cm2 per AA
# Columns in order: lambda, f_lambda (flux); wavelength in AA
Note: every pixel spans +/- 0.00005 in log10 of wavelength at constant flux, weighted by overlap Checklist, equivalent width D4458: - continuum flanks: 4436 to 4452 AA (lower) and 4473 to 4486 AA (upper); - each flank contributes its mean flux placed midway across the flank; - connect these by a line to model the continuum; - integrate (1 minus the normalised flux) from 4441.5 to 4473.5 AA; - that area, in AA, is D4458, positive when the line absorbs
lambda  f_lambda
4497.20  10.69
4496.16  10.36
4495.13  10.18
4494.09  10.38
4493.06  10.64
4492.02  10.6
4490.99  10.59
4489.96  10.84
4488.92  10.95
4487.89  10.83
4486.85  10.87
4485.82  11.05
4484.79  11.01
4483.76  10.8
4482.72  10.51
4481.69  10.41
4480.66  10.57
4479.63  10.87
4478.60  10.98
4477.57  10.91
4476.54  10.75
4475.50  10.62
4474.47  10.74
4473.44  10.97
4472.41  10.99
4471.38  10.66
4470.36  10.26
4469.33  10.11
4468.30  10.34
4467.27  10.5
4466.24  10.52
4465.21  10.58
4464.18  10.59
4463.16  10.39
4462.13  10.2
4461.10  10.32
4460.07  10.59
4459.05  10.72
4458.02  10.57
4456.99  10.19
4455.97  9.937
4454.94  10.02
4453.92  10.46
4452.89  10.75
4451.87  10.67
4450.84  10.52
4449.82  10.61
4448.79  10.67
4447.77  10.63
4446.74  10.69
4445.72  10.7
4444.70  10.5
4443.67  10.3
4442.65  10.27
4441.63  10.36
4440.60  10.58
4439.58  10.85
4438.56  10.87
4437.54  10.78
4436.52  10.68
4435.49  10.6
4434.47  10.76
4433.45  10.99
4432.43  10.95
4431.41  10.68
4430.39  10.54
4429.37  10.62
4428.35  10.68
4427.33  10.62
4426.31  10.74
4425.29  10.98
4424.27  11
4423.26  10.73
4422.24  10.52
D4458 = 0.55 AA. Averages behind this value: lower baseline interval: 10.6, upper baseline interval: 10.8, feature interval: 10.5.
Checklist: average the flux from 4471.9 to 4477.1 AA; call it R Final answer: 10.8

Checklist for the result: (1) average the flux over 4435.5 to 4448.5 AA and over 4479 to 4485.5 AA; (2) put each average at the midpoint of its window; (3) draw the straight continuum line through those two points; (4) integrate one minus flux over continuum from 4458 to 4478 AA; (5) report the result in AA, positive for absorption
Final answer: 0.2 AA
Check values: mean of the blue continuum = 10.6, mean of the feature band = 10.6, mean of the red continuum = 10.7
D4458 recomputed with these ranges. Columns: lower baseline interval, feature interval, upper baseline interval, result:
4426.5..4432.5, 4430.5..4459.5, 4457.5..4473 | 0.02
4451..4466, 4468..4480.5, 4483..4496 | -0.13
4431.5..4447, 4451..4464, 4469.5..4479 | 0.35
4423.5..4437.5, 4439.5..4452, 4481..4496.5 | 0.21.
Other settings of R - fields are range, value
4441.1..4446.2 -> 10.4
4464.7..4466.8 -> 10.5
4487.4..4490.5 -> 10.9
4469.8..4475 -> 10.7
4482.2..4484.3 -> 10.6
